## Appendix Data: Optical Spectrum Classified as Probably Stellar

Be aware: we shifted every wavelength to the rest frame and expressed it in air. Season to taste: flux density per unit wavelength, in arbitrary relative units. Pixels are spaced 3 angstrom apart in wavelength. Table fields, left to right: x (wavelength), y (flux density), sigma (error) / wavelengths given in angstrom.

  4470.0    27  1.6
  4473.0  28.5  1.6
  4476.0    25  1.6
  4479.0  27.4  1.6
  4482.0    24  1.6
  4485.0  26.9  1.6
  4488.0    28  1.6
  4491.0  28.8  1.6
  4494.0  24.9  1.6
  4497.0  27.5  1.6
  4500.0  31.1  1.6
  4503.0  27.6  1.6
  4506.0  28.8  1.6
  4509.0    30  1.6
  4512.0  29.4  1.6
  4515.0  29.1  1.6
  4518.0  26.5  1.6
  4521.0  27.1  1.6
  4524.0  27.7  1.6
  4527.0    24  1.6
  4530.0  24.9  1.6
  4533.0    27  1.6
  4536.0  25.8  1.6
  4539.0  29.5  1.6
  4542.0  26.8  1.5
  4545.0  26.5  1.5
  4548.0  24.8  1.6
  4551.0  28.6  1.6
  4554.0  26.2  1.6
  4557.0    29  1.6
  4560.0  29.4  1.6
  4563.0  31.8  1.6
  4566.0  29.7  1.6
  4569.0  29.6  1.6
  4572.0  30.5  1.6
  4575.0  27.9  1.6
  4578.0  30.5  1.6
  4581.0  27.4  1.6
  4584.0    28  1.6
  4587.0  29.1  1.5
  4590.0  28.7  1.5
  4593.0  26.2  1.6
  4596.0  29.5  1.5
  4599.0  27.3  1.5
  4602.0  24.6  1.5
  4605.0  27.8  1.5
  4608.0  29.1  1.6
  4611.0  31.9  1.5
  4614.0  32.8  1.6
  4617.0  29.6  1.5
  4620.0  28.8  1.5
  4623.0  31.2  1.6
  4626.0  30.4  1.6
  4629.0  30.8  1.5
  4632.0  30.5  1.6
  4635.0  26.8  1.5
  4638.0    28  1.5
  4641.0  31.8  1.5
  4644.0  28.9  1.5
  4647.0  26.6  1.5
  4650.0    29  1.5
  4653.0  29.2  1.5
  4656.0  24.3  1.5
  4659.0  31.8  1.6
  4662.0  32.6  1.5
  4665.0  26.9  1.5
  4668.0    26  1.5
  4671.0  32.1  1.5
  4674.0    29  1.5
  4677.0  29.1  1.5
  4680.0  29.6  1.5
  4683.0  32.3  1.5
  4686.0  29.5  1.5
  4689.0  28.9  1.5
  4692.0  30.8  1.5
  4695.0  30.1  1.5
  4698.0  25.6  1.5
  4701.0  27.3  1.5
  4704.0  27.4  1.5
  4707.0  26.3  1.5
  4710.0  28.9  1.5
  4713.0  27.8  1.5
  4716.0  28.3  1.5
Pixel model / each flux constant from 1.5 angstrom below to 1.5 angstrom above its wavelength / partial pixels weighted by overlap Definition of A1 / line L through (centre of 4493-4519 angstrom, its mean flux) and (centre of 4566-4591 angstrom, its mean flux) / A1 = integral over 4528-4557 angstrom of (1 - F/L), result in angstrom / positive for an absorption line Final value 2.0 angstrom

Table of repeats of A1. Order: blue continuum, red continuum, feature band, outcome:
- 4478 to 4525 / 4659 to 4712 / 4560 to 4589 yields -1.11 angstrom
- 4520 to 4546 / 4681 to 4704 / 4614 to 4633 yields -1.63 angstrom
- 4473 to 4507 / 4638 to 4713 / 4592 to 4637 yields -1.29 angstrom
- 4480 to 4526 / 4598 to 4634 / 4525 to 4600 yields 2.02 angstrom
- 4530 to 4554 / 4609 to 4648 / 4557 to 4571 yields -1.23 angstrom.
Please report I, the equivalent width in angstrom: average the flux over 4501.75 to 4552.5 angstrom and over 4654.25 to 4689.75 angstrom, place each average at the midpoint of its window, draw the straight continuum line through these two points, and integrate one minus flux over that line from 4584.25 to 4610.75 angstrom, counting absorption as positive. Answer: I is 0.3 angstrom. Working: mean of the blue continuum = 27.3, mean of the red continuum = 29.3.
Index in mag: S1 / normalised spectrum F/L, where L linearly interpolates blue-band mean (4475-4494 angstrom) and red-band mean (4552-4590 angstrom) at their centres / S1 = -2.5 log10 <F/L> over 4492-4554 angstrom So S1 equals 0.01 mag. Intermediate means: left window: 26.6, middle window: 27.4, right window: 29.1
